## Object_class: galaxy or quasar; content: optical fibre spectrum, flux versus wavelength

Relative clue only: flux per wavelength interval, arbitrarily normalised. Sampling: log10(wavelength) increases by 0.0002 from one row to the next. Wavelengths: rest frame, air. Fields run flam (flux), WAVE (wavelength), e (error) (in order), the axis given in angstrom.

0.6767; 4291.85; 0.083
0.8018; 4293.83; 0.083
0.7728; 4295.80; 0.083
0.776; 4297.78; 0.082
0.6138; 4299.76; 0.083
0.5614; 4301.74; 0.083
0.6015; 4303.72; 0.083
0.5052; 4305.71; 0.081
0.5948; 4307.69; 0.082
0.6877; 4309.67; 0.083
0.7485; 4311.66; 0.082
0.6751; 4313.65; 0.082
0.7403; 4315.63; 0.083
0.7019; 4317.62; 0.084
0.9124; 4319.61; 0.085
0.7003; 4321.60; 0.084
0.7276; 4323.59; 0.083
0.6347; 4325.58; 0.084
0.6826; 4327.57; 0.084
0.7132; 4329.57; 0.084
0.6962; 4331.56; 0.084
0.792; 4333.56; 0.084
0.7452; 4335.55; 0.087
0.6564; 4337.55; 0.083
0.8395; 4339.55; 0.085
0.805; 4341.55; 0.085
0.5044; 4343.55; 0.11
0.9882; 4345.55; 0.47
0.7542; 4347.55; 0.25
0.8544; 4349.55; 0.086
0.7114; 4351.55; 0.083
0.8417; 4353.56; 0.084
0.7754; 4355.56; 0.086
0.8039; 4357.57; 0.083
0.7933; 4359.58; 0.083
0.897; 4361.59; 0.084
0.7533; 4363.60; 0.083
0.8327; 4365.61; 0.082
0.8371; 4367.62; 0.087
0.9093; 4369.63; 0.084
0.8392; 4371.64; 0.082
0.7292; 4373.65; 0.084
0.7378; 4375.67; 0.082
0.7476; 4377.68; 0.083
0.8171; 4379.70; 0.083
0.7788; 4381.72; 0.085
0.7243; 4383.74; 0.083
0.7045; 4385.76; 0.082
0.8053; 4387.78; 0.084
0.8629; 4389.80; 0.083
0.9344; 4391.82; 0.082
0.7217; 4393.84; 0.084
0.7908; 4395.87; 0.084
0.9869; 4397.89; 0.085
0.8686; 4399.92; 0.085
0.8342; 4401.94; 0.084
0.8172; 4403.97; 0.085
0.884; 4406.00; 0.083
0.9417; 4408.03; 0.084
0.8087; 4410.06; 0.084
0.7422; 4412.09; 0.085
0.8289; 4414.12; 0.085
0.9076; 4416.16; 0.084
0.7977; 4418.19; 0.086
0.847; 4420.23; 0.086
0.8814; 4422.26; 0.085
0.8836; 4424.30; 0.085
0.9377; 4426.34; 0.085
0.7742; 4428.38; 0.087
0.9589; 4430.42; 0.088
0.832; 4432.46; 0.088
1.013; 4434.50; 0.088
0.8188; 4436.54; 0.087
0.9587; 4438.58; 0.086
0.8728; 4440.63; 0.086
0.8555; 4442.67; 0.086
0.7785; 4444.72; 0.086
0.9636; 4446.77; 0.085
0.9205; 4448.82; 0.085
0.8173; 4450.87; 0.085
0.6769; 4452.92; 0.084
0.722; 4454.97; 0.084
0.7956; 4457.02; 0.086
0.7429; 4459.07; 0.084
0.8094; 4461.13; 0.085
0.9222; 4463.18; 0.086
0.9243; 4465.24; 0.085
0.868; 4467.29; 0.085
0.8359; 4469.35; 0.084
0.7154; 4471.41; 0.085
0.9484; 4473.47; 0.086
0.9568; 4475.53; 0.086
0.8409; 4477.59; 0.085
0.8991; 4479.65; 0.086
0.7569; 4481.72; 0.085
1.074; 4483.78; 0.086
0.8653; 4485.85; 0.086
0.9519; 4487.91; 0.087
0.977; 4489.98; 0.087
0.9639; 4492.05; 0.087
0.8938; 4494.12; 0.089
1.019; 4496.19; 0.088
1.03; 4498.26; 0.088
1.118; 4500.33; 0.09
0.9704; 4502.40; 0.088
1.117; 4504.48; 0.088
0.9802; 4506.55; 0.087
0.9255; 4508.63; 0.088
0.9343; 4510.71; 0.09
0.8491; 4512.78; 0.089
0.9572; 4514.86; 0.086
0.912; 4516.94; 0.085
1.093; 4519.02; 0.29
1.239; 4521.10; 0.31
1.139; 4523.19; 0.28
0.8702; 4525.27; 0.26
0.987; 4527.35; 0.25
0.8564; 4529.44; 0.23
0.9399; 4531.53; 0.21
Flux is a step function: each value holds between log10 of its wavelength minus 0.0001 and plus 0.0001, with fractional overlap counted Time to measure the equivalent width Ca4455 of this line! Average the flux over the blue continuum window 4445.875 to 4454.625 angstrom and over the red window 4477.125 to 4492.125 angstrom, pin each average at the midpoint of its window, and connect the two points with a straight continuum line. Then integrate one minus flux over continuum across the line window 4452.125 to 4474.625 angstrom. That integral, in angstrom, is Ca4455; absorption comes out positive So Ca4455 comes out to 1.3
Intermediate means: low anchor 0.833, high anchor 0.916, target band 0.817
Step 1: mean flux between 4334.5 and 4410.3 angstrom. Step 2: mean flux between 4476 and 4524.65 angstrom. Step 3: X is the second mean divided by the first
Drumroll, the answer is 1.21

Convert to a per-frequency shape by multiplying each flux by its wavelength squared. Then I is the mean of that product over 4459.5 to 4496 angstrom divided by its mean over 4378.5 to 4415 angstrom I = 1.1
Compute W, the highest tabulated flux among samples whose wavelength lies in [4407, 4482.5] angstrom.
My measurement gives 1.013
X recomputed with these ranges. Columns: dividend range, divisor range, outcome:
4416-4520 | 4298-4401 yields 1.19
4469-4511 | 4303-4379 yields 1.26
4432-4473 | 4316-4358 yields 1.12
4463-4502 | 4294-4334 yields 1.34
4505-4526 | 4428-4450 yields 1.12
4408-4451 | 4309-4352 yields 1.17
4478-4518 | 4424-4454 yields 1.10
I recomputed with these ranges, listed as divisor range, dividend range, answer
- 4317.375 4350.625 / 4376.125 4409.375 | 1.13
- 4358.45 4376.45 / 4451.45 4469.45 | 1.04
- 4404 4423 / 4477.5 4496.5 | 1.13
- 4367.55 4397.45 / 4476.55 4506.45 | 1.27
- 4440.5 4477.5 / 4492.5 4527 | 1.22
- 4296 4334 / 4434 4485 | 1.33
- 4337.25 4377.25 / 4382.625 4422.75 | 1.07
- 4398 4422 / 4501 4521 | 1.21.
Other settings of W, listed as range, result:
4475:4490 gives 1.074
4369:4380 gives 0.9093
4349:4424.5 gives 0.9869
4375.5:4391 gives 0.8629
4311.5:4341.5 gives 0.9124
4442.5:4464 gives 0.9636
